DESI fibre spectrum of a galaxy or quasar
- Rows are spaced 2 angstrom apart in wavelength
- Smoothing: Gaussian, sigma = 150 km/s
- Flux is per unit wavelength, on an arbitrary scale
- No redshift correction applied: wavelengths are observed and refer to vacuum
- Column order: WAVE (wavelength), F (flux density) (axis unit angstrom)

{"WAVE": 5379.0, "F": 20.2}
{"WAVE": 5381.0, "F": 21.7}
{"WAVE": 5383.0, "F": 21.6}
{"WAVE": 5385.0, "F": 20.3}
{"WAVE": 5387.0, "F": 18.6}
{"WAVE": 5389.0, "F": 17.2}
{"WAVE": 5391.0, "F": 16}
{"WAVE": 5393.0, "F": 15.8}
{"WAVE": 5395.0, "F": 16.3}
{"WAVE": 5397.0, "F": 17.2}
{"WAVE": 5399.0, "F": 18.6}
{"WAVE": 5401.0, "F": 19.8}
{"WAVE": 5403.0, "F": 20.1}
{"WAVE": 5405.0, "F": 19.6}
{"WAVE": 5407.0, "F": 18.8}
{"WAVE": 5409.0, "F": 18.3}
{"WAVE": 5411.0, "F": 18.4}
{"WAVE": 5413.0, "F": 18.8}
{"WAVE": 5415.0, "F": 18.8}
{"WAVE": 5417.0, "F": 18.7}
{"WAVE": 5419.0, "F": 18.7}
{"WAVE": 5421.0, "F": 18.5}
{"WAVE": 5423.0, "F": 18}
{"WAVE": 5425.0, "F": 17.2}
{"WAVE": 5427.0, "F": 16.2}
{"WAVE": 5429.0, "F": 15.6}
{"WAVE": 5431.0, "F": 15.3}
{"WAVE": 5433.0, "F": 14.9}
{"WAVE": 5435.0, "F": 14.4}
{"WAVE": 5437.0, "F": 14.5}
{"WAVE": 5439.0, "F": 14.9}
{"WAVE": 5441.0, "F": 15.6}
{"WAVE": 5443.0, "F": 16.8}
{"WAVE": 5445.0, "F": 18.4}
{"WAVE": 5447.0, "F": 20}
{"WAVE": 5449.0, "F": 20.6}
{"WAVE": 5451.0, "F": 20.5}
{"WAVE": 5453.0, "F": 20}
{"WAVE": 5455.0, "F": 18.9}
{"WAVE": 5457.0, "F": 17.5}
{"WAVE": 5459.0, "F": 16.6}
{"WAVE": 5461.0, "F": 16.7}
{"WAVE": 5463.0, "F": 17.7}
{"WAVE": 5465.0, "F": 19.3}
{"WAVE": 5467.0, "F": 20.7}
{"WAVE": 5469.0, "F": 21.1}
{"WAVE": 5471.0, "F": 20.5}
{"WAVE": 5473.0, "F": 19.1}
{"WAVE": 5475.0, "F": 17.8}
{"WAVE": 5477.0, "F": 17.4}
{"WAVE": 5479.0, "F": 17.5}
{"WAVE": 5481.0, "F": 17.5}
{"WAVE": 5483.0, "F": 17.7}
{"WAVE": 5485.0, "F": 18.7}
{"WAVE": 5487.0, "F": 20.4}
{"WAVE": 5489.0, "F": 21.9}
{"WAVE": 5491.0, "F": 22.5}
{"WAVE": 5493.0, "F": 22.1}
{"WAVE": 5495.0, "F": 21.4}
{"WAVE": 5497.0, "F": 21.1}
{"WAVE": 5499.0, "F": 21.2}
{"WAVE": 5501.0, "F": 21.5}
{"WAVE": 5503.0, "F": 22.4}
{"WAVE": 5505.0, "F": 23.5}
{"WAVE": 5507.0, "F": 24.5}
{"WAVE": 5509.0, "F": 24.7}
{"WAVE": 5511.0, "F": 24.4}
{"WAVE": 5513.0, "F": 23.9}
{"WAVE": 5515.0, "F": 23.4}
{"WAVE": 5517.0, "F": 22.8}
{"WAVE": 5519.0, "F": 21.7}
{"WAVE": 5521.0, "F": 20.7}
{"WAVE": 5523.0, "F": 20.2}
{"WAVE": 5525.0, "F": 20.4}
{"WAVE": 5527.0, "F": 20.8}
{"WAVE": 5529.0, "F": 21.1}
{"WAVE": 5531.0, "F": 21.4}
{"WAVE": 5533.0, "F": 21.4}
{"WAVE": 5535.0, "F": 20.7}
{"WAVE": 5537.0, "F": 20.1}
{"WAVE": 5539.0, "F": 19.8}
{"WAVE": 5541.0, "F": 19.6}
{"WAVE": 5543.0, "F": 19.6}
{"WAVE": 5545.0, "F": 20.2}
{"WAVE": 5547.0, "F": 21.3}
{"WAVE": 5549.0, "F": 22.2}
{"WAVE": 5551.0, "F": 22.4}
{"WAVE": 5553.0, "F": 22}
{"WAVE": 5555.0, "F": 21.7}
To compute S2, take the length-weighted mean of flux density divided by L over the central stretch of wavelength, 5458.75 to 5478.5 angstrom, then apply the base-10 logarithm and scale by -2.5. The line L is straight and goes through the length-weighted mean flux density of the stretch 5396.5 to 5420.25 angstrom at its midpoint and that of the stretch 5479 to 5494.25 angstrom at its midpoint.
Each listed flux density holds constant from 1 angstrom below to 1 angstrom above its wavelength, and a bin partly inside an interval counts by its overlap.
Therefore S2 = 0.05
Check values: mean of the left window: 18.8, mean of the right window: 20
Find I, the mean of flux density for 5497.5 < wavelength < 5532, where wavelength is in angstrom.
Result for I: 22.3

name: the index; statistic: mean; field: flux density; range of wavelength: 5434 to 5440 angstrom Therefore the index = 14.6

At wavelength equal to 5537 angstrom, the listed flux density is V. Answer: 20.1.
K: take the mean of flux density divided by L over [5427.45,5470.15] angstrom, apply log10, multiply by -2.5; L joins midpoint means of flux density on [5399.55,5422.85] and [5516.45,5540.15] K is 0.11 mag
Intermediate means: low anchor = 18.9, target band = 17.6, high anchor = 20.9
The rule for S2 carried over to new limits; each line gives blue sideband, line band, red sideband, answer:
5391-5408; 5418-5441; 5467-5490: 0.15 mag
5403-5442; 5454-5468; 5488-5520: 0.09 mag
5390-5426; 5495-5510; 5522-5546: -0.14 mag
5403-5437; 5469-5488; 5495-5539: 0.08 mag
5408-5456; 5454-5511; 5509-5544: -0.03 mag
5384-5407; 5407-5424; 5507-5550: 0.01 mag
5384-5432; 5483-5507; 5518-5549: -0.09 mag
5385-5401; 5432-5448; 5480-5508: 0.19 mag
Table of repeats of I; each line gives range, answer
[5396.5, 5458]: 17.9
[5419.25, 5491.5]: 18.1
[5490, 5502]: 21.6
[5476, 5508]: 20.7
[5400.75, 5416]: 19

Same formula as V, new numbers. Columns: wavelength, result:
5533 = 21.4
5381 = 21.7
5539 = 19.8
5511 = 24.4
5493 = 22.1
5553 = 22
